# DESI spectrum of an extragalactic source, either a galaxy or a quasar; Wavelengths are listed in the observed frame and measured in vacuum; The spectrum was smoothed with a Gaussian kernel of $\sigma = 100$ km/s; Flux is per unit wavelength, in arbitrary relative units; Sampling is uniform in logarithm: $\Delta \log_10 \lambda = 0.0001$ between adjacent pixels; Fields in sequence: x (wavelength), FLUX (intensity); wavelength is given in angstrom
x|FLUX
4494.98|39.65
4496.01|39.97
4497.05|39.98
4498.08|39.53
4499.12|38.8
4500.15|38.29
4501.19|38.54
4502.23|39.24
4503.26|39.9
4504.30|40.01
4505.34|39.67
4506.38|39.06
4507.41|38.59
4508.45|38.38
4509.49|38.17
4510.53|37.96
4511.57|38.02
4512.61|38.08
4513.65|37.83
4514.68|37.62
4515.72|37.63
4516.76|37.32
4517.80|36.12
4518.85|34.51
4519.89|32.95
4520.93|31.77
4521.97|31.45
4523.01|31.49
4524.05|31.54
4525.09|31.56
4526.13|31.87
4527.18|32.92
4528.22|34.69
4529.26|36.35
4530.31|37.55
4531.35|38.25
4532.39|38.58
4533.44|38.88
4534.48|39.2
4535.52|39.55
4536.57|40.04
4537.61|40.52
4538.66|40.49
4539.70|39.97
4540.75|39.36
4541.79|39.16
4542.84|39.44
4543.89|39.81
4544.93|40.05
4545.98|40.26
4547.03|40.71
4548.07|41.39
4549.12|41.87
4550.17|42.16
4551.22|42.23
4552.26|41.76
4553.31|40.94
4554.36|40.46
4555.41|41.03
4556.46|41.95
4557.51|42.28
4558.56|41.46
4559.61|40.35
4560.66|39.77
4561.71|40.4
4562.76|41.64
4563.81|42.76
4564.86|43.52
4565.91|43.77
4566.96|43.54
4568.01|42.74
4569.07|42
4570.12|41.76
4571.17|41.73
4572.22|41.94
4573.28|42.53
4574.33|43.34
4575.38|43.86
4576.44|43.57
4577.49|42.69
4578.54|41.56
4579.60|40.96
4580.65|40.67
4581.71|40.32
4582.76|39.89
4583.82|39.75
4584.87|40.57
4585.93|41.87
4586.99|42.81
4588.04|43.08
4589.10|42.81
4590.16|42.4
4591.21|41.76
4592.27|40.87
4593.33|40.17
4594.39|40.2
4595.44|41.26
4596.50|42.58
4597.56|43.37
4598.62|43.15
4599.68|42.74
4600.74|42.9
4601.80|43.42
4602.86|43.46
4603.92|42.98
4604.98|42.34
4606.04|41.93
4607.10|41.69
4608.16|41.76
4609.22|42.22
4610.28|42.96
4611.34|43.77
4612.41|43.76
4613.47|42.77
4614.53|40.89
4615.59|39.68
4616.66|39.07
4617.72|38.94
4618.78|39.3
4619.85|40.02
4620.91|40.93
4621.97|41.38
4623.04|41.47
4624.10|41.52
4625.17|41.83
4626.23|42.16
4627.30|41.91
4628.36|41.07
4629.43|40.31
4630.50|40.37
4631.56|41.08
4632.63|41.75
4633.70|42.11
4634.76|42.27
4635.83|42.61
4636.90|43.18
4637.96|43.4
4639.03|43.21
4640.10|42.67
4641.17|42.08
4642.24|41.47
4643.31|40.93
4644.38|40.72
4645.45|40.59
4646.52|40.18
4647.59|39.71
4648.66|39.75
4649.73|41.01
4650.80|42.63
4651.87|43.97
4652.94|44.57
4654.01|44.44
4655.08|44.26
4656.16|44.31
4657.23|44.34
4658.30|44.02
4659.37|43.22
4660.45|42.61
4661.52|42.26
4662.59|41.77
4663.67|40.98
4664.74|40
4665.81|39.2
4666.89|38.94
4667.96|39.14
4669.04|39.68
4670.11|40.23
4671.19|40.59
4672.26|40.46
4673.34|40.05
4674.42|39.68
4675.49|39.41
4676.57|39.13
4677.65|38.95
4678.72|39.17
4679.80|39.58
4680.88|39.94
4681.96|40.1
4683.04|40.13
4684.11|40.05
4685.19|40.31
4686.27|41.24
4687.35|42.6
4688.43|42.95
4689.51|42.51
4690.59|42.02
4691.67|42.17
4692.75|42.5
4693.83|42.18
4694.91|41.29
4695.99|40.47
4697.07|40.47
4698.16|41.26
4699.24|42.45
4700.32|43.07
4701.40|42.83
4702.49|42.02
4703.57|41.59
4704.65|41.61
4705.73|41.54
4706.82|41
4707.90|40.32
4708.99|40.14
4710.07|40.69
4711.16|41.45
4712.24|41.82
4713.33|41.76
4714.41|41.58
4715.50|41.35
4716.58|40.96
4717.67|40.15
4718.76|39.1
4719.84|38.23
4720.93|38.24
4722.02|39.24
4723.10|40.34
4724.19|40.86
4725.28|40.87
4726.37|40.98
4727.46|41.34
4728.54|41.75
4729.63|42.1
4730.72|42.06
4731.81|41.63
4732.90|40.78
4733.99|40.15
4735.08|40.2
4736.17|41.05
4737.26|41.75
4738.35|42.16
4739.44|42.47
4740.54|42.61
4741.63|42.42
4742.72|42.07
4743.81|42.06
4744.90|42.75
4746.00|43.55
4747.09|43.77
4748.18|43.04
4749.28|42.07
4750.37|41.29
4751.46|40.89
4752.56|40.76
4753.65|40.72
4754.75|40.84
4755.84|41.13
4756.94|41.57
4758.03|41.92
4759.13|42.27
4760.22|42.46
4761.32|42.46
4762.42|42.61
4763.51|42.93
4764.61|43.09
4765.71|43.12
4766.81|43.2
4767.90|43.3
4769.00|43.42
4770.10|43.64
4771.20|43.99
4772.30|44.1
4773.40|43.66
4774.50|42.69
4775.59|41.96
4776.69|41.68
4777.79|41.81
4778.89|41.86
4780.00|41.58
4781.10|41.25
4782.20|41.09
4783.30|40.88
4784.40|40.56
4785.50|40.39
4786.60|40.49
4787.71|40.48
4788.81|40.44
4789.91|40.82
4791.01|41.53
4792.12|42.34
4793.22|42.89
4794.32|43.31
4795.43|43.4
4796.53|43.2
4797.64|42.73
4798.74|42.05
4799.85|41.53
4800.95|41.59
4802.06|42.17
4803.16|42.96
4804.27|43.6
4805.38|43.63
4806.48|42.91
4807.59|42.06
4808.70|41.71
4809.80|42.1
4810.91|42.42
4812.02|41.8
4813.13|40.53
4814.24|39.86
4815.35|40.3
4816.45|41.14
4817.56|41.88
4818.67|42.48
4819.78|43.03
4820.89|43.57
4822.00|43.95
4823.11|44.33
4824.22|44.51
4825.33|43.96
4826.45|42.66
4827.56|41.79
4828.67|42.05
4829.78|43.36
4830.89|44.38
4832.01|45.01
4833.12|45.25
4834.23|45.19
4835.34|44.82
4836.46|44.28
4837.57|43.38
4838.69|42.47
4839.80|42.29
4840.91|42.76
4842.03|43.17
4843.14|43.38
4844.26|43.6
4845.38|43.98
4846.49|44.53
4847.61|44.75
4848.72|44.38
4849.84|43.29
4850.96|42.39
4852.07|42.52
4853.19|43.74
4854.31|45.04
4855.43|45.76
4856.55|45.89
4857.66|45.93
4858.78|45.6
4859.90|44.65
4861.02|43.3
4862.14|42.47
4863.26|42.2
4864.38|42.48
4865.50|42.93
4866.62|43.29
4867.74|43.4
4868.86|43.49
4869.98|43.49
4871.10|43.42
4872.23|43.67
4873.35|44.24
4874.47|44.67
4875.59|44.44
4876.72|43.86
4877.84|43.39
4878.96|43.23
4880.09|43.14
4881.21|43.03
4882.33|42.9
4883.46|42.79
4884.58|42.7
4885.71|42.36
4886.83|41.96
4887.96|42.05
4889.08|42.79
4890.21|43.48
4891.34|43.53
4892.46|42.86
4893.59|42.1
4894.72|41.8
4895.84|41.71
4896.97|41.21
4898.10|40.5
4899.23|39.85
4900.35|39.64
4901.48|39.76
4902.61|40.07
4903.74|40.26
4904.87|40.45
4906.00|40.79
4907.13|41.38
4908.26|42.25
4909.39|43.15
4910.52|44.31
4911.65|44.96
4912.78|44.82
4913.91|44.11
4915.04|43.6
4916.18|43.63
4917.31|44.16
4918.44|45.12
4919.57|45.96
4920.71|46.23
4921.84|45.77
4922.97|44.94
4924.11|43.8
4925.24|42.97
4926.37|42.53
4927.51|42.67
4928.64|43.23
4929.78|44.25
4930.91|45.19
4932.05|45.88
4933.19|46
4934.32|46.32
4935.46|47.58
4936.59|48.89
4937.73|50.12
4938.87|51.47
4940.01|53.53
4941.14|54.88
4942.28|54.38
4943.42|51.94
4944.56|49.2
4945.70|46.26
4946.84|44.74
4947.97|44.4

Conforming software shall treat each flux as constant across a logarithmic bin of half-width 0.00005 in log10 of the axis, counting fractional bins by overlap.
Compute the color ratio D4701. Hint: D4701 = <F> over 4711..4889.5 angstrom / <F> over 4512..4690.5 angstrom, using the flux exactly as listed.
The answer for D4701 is 1.0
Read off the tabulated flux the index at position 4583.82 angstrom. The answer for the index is 39.75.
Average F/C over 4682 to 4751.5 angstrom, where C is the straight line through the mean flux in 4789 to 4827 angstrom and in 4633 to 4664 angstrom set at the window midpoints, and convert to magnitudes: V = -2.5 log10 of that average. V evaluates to 0.03 mag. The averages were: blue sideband 42.4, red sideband 42.4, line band 41.4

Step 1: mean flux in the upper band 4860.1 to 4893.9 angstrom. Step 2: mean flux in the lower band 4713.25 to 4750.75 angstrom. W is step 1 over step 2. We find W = 1.04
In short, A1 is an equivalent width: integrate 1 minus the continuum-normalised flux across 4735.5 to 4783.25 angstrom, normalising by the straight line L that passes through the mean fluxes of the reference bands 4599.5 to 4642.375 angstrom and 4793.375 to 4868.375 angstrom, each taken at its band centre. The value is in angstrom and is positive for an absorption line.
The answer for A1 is 0.5 angstrom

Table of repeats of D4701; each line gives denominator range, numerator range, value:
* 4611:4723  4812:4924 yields 1.05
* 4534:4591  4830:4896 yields 1.05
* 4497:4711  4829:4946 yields 1.09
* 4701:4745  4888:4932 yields 1.04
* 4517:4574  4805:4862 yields 1.11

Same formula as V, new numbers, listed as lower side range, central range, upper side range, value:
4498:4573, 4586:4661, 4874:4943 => -0.05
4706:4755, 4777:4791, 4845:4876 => 0.03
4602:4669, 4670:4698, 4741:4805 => 0.03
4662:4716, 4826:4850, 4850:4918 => -0.03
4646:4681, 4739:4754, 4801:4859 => 0.00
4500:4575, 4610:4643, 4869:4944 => -0.03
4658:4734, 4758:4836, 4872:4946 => 0.00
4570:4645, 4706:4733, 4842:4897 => 0.05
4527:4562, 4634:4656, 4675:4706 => -0.04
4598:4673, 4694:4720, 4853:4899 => 0.03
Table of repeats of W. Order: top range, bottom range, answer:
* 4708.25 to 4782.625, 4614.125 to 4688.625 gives 1.01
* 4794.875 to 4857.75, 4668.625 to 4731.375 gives 1.06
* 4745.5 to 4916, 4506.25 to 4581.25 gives 1.09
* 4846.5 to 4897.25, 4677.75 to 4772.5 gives 1.04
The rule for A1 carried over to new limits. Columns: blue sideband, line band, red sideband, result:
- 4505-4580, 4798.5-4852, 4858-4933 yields -0.8 angstrom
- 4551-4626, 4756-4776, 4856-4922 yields -0.2 angstrom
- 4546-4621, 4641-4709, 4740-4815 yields 1.1 angstrom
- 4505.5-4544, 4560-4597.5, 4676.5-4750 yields -3.6 angstrom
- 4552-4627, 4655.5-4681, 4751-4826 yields 0.7 angstrom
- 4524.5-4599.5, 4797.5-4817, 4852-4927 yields 0.3 angstrom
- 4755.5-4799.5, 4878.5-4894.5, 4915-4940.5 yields 0.7 angstrom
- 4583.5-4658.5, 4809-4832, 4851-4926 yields 0.2 angstrom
